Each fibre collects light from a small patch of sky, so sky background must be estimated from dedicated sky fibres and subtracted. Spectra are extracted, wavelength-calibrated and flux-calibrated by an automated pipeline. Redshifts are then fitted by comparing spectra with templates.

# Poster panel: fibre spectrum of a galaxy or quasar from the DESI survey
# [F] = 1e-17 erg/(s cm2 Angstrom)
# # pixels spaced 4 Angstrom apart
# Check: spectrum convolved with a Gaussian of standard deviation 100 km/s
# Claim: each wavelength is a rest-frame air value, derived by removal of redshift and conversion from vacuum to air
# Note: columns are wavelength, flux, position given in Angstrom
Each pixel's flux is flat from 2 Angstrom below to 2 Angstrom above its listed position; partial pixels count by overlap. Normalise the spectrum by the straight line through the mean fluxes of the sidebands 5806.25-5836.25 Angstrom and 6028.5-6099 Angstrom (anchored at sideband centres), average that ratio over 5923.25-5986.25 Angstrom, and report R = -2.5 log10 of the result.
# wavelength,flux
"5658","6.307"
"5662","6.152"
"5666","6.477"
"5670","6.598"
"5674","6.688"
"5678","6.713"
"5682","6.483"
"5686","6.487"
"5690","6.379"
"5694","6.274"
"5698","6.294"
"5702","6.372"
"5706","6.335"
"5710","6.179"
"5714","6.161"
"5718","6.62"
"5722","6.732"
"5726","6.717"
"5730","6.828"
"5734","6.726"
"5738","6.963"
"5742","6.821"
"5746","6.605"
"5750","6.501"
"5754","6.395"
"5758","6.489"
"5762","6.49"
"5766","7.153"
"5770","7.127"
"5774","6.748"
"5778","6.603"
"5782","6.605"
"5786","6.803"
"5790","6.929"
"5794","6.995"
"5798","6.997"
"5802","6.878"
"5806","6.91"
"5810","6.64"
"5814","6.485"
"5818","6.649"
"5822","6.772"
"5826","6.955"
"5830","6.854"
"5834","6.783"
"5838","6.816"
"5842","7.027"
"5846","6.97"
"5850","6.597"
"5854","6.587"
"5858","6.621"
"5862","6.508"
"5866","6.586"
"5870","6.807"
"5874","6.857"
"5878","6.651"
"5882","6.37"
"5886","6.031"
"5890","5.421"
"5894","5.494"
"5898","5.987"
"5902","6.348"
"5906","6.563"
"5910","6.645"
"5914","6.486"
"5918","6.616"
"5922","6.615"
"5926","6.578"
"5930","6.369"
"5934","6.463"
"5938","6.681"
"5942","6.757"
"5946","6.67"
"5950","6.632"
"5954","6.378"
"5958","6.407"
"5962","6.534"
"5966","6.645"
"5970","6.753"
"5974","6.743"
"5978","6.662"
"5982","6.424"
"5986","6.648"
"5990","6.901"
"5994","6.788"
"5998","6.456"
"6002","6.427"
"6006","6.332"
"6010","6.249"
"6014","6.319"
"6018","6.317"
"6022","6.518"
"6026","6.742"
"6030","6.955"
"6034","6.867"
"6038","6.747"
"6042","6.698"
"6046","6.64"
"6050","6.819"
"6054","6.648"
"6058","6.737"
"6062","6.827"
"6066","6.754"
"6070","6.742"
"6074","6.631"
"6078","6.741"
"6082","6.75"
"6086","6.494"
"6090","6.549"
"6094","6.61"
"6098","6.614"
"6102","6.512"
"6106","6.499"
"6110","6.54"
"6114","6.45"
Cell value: 0.02 mag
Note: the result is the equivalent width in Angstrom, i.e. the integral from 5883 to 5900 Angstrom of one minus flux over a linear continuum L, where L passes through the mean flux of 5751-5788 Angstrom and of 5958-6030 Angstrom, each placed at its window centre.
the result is 2.2 Angstrom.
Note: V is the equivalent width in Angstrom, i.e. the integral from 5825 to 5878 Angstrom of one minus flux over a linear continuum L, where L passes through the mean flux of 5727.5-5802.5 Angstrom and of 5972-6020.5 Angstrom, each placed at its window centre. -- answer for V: -0.7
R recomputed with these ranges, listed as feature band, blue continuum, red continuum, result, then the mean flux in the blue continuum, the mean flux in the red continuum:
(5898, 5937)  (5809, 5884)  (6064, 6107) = 0.03 mag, 6.71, 6.63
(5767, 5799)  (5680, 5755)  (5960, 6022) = -0.05 mag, 6.52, 6.55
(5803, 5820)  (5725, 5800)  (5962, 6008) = 0.01 mag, 6.76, 6.61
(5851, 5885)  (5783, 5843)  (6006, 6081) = 0.03 mag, 6.83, 6.66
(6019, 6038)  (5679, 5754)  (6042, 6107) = -0.02 mag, 6.53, 6.66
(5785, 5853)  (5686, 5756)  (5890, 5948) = -0.06 mag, 6.52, 6.41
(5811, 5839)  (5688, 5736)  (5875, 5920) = -0.07 mag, 6.47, 6.25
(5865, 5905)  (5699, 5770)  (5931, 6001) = 0.06 mag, 6.6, 6.61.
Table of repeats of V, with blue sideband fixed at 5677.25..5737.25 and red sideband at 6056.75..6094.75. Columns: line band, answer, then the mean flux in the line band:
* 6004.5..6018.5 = 0.7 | 6.3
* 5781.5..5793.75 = -0.6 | 6.83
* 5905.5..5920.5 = 0.0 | 6.58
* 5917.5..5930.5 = 0.1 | 6.56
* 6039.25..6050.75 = -0.1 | 6.71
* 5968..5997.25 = -0.2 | 6.69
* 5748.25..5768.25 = -0.3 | 6.61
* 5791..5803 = -0.8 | 6.96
